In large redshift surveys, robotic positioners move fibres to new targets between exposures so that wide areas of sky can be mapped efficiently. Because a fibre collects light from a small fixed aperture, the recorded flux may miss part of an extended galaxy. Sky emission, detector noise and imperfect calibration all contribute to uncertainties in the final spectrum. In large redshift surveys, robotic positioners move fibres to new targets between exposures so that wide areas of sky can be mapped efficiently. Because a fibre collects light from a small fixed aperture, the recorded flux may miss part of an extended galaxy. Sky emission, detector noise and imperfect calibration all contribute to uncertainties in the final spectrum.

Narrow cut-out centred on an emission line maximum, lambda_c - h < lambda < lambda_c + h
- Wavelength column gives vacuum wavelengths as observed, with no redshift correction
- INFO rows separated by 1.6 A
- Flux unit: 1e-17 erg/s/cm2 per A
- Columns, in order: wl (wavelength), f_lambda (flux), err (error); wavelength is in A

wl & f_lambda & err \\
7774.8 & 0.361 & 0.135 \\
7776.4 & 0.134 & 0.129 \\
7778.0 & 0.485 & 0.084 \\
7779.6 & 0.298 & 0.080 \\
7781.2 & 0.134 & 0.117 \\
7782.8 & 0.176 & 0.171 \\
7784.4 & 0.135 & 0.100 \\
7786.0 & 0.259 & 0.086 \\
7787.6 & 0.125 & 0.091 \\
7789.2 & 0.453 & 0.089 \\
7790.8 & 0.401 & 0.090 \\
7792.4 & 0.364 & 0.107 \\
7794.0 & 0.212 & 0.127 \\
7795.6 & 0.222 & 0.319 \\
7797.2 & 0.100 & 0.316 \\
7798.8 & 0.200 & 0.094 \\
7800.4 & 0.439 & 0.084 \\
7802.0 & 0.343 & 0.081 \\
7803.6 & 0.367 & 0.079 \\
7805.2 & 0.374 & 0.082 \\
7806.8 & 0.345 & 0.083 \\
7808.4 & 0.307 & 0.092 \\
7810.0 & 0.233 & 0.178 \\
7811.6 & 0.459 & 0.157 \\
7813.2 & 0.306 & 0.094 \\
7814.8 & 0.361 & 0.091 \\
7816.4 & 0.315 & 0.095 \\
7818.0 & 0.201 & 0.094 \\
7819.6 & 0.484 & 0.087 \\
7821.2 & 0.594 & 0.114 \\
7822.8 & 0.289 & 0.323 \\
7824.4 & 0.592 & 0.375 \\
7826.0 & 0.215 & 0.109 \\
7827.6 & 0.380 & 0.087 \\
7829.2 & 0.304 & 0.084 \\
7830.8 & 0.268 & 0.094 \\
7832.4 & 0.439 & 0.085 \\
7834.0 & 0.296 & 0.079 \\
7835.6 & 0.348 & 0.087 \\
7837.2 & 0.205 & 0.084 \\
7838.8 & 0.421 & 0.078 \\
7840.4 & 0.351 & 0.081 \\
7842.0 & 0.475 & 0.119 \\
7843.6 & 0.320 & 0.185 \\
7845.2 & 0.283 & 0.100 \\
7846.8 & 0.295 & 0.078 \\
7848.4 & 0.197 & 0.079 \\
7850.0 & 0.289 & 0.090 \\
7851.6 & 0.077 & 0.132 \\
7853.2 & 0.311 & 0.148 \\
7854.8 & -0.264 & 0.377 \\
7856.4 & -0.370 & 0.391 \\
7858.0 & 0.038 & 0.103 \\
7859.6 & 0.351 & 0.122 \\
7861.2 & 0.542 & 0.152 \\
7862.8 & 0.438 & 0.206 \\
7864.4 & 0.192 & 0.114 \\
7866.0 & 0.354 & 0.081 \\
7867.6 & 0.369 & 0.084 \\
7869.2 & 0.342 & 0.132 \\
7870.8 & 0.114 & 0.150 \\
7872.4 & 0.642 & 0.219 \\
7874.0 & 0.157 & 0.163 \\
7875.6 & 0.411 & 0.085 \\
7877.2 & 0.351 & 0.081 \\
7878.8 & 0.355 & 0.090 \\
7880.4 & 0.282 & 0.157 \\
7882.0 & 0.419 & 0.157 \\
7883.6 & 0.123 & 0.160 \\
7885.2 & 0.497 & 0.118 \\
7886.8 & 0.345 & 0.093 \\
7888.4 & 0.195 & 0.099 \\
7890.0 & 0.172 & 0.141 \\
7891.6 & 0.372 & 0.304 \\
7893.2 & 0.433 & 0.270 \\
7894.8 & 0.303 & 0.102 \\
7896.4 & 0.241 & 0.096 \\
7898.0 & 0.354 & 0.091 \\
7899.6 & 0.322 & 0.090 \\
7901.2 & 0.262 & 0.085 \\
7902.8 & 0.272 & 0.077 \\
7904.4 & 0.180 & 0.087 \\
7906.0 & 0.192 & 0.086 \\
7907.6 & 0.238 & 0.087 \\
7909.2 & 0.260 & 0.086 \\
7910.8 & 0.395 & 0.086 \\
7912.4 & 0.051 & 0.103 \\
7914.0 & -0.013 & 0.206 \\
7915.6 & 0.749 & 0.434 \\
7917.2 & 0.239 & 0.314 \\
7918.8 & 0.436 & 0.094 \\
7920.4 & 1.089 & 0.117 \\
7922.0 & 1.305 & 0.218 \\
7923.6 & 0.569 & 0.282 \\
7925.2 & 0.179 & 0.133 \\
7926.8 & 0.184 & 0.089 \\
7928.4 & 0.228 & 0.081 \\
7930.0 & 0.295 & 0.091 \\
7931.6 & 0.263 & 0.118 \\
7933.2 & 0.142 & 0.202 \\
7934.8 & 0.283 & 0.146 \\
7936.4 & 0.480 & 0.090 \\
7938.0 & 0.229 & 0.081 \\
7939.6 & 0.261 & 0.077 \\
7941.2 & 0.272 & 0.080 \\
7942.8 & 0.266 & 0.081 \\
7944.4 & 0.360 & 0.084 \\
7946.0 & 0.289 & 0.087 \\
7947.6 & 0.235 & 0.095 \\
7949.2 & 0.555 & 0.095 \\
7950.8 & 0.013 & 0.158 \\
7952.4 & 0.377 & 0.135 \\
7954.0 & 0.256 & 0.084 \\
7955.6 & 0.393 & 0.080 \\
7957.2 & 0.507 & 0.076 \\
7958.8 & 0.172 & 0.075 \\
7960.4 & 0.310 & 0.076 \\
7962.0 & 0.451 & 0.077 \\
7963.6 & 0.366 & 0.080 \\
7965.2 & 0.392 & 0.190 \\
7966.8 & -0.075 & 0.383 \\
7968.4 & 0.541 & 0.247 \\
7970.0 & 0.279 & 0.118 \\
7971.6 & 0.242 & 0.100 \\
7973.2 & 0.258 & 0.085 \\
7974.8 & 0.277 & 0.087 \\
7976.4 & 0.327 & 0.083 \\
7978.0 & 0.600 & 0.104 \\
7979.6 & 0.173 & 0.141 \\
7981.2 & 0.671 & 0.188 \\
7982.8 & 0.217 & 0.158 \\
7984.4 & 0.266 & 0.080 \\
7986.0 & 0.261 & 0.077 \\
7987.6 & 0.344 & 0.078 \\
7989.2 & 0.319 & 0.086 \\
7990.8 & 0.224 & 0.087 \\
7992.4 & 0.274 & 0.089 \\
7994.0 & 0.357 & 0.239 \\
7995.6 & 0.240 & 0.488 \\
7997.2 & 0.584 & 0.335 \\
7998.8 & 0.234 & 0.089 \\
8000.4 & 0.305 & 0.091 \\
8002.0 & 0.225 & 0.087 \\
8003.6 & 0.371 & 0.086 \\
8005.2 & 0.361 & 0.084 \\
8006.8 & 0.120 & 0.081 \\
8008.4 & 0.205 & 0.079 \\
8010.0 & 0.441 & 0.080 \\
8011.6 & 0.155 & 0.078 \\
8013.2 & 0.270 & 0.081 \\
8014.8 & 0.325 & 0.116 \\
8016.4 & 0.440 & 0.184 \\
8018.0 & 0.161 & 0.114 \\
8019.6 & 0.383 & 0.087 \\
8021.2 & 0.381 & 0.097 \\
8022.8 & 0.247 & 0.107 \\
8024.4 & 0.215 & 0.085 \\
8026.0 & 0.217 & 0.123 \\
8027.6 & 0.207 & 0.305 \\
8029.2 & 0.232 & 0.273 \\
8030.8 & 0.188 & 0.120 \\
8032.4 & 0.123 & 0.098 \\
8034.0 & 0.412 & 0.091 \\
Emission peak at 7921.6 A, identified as H-gamma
